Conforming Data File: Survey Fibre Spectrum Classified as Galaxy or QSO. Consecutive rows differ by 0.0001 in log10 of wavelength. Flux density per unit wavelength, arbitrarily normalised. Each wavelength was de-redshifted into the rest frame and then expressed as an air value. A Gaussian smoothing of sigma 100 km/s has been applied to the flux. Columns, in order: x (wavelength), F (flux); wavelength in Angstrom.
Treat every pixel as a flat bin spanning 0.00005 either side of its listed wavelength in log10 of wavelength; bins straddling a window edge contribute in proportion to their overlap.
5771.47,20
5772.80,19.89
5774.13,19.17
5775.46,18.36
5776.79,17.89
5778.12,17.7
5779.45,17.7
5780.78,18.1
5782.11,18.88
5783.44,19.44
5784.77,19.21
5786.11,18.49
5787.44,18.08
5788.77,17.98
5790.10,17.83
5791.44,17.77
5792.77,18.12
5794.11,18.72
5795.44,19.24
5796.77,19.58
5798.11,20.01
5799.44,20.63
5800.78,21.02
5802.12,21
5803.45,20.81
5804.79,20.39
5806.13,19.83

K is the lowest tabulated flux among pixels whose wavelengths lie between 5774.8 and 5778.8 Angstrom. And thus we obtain 17.7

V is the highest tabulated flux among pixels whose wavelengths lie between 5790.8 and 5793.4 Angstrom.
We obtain 18.12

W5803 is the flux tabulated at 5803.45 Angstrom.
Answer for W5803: 20.81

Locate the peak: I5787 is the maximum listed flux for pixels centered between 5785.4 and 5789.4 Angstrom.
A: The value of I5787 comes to 18.49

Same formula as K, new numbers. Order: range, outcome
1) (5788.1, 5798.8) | 17.77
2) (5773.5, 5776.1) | 18.36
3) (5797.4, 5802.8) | 20.01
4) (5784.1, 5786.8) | 18.49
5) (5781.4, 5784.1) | 18.88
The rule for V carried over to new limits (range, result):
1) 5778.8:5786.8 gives 19.44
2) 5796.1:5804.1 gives 21.02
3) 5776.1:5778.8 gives 17.89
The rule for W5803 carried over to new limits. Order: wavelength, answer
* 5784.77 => 19.21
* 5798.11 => 20.01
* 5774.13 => 19.17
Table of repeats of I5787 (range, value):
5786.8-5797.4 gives 19.58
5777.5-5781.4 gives 18.1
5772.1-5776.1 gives 19.89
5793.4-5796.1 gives 19.24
